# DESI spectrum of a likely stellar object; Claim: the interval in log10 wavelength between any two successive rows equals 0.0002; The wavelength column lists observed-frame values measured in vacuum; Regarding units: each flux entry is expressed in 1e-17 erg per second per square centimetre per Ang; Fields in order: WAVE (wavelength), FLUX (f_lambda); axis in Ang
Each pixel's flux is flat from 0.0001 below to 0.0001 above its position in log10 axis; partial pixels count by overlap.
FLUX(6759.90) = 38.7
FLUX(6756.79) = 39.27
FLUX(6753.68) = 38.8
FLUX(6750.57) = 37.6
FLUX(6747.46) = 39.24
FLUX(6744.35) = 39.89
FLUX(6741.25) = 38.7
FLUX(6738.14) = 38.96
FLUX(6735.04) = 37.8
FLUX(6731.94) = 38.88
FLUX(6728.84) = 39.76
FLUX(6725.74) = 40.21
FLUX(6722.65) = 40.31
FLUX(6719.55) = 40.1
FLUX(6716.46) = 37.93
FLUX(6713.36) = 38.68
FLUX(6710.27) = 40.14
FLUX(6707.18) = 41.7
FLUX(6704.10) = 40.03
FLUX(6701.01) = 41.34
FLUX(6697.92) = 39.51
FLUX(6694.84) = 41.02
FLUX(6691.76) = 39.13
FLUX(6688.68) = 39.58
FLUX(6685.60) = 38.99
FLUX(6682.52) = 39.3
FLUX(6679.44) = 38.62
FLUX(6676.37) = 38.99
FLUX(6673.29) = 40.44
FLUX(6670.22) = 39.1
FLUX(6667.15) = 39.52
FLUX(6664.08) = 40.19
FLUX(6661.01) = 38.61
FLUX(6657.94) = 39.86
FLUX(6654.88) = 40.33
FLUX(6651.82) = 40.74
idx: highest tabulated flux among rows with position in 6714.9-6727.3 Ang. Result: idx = 40.31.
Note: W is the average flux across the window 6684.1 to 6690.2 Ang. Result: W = 39.3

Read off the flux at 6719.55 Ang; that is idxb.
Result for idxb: 40.1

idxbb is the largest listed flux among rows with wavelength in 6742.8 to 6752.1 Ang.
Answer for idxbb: 39.89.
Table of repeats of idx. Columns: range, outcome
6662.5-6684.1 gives 40.44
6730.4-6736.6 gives 38.88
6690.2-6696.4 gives 41.02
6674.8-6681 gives 38.99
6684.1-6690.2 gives 39.58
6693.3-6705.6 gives 41.34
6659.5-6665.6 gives 40.19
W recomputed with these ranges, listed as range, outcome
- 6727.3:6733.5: 39.3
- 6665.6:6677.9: 39.5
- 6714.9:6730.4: 39.6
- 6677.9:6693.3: 39.1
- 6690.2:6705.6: 40.2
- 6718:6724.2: 40.2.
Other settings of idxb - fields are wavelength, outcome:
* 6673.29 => 40.44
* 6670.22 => 39.1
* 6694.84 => 41.02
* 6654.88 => 40.33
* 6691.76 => 39.13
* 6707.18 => 41.7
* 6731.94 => 38.88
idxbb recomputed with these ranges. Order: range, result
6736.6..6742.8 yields 38.96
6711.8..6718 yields 38.68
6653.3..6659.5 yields 40.33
